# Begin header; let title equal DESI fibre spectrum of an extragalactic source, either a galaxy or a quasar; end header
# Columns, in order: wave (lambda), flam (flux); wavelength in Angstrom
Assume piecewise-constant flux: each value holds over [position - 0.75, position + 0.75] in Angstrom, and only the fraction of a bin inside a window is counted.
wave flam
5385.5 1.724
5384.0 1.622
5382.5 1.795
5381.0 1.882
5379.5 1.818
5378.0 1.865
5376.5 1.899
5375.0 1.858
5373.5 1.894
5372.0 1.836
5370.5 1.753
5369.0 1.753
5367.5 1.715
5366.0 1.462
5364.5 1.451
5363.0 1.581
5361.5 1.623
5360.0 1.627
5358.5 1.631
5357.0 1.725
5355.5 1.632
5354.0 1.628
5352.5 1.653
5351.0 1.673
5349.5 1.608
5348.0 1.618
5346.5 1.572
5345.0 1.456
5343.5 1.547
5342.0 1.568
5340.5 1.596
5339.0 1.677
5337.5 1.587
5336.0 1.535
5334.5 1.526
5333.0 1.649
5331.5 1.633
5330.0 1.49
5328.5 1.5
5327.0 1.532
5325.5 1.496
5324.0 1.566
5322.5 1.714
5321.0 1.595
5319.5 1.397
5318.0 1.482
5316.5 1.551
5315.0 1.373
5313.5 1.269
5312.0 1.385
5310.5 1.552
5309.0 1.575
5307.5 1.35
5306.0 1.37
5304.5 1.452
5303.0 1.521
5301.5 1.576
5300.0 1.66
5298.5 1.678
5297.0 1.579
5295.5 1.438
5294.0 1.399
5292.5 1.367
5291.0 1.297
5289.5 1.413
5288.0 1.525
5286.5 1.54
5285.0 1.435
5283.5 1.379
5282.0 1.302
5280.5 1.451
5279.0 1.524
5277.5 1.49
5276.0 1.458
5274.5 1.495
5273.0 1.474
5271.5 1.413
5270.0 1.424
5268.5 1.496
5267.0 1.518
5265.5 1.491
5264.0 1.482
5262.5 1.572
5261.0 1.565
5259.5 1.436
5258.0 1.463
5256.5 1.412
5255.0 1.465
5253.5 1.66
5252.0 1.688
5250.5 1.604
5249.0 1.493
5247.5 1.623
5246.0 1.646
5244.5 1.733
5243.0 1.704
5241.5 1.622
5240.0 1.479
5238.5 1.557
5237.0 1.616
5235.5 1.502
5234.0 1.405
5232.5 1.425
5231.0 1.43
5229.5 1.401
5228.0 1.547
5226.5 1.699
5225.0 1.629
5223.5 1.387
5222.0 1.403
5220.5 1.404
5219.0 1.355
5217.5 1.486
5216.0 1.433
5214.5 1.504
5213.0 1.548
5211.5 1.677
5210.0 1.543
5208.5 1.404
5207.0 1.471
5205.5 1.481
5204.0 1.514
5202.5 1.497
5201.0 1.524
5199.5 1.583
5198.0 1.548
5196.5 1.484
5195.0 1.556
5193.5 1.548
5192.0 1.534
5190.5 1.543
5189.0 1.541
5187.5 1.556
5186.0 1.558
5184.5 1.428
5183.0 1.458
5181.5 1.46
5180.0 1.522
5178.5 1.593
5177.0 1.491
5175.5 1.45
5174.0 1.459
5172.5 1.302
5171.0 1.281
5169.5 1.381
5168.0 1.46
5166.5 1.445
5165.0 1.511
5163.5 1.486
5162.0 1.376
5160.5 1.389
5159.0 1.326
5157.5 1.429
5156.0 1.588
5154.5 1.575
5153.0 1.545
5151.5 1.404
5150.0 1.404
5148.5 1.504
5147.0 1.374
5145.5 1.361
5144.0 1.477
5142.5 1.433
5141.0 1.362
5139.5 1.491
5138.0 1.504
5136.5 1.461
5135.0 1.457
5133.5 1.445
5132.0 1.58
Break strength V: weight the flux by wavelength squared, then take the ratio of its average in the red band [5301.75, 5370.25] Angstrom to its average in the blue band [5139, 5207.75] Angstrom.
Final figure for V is 1.12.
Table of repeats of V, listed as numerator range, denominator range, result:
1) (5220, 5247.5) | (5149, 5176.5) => 1.10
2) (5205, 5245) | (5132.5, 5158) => 1.07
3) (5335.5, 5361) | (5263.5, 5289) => 1.13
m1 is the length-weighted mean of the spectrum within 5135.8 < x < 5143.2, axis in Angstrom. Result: 1.45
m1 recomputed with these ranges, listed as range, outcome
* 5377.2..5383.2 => 1.84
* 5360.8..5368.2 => 1.57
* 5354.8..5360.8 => 1.65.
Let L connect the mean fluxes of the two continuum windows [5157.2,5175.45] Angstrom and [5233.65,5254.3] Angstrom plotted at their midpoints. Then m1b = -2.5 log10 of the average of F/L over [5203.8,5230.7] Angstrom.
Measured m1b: 0.028 mag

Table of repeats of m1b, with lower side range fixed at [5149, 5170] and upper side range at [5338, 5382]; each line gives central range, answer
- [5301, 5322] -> 0.11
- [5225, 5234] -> 0.02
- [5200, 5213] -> -0.01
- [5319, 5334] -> 0.05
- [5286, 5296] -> 0.13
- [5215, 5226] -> 0.05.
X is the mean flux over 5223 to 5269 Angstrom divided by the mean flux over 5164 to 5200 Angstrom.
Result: 1.0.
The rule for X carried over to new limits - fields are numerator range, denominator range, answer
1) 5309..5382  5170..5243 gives 1.08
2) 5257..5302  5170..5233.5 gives 0.99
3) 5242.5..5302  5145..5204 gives 1.02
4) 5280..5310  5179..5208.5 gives 0.97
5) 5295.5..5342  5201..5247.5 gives 1.01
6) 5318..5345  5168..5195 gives 1.06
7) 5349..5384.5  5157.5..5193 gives 1.17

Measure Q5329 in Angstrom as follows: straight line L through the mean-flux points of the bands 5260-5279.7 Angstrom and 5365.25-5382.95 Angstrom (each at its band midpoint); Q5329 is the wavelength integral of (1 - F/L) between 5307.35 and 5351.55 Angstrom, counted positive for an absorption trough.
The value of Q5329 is 3.4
